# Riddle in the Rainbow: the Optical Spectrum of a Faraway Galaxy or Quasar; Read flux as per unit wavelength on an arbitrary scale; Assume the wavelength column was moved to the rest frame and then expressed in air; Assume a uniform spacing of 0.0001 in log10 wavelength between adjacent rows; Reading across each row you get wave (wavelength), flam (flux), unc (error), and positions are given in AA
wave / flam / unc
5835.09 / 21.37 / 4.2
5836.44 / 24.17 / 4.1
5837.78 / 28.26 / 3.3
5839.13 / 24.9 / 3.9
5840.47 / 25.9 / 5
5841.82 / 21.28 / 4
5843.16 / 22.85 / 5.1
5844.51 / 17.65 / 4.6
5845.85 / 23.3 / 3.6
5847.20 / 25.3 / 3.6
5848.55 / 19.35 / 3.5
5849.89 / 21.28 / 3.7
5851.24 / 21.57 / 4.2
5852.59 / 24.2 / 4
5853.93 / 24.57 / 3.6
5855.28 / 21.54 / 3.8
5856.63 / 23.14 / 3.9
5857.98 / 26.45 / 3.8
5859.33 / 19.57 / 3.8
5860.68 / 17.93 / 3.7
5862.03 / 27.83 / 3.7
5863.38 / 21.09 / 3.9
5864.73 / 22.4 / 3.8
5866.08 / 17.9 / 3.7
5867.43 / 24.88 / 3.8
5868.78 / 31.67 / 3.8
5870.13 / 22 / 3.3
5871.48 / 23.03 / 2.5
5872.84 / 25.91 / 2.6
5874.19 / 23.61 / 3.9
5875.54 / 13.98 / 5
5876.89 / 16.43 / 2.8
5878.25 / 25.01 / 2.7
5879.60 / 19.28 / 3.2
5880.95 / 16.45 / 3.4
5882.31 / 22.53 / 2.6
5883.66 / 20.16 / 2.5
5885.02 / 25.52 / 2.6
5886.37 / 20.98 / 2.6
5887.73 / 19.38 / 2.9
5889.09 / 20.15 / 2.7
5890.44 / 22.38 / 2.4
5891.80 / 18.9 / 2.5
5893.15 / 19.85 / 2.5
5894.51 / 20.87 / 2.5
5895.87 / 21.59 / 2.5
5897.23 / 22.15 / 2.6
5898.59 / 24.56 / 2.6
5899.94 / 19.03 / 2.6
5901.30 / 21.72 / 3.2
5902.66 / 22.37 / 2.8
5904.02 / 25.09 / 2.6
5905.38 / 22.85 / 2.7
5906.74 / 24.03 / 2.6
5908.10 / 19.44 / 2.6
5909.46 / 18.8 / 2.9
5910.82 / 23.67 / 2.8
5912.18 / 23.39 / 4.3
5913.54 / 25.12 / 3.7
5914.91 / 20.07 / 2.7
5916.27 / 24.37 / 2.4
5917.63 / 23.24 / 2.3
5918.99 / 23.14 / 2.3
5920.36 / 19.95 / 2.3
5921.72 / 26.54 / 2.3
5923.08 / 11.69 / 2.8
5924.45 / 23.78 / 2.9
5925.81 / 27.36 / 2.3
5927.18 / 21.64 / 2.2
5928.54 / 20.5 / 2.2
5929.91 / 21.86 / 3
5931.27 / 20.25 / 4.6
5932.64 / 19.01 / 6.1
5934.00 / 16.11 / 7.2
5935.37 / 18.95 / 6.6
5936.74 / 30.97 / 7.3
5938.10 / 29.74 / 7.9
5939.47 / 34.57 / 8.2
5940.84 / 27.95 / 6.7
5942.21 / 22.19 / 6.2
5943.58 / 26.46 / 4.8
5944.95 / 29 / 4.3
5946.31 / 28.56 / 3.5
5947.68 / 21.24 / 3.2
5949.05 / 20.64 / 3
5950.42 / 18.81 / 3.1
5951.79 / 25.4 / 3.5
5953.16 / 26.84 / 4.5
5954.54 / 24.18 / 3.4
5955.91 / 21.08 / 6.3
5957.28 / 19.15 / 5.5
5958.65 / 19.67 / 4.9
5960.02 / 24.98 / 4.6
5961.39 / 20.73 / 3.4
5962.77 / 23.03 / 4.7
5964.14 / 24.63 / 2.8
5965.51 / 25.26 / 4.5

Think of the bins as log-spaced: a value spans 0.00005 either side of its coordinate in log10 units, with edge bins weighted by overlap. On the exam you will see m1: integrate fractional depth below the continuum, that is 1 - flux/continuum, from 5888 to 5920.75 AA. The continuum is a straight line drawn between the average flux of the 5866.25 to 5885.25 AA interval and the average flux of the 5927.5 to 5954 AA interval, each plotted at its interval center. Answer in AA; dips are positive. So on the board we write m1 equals 1.4 AA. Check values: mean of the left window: 22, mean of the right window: 24.1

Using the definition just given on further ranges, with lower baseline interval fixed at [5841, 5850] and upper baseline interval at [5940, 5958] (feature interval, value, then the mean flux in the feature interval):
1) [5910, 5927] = 0.5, 22.6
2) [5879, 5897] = 1.6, 20.7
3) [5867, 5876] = -0.6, 23.8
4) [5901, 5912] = 0.4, 22.3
